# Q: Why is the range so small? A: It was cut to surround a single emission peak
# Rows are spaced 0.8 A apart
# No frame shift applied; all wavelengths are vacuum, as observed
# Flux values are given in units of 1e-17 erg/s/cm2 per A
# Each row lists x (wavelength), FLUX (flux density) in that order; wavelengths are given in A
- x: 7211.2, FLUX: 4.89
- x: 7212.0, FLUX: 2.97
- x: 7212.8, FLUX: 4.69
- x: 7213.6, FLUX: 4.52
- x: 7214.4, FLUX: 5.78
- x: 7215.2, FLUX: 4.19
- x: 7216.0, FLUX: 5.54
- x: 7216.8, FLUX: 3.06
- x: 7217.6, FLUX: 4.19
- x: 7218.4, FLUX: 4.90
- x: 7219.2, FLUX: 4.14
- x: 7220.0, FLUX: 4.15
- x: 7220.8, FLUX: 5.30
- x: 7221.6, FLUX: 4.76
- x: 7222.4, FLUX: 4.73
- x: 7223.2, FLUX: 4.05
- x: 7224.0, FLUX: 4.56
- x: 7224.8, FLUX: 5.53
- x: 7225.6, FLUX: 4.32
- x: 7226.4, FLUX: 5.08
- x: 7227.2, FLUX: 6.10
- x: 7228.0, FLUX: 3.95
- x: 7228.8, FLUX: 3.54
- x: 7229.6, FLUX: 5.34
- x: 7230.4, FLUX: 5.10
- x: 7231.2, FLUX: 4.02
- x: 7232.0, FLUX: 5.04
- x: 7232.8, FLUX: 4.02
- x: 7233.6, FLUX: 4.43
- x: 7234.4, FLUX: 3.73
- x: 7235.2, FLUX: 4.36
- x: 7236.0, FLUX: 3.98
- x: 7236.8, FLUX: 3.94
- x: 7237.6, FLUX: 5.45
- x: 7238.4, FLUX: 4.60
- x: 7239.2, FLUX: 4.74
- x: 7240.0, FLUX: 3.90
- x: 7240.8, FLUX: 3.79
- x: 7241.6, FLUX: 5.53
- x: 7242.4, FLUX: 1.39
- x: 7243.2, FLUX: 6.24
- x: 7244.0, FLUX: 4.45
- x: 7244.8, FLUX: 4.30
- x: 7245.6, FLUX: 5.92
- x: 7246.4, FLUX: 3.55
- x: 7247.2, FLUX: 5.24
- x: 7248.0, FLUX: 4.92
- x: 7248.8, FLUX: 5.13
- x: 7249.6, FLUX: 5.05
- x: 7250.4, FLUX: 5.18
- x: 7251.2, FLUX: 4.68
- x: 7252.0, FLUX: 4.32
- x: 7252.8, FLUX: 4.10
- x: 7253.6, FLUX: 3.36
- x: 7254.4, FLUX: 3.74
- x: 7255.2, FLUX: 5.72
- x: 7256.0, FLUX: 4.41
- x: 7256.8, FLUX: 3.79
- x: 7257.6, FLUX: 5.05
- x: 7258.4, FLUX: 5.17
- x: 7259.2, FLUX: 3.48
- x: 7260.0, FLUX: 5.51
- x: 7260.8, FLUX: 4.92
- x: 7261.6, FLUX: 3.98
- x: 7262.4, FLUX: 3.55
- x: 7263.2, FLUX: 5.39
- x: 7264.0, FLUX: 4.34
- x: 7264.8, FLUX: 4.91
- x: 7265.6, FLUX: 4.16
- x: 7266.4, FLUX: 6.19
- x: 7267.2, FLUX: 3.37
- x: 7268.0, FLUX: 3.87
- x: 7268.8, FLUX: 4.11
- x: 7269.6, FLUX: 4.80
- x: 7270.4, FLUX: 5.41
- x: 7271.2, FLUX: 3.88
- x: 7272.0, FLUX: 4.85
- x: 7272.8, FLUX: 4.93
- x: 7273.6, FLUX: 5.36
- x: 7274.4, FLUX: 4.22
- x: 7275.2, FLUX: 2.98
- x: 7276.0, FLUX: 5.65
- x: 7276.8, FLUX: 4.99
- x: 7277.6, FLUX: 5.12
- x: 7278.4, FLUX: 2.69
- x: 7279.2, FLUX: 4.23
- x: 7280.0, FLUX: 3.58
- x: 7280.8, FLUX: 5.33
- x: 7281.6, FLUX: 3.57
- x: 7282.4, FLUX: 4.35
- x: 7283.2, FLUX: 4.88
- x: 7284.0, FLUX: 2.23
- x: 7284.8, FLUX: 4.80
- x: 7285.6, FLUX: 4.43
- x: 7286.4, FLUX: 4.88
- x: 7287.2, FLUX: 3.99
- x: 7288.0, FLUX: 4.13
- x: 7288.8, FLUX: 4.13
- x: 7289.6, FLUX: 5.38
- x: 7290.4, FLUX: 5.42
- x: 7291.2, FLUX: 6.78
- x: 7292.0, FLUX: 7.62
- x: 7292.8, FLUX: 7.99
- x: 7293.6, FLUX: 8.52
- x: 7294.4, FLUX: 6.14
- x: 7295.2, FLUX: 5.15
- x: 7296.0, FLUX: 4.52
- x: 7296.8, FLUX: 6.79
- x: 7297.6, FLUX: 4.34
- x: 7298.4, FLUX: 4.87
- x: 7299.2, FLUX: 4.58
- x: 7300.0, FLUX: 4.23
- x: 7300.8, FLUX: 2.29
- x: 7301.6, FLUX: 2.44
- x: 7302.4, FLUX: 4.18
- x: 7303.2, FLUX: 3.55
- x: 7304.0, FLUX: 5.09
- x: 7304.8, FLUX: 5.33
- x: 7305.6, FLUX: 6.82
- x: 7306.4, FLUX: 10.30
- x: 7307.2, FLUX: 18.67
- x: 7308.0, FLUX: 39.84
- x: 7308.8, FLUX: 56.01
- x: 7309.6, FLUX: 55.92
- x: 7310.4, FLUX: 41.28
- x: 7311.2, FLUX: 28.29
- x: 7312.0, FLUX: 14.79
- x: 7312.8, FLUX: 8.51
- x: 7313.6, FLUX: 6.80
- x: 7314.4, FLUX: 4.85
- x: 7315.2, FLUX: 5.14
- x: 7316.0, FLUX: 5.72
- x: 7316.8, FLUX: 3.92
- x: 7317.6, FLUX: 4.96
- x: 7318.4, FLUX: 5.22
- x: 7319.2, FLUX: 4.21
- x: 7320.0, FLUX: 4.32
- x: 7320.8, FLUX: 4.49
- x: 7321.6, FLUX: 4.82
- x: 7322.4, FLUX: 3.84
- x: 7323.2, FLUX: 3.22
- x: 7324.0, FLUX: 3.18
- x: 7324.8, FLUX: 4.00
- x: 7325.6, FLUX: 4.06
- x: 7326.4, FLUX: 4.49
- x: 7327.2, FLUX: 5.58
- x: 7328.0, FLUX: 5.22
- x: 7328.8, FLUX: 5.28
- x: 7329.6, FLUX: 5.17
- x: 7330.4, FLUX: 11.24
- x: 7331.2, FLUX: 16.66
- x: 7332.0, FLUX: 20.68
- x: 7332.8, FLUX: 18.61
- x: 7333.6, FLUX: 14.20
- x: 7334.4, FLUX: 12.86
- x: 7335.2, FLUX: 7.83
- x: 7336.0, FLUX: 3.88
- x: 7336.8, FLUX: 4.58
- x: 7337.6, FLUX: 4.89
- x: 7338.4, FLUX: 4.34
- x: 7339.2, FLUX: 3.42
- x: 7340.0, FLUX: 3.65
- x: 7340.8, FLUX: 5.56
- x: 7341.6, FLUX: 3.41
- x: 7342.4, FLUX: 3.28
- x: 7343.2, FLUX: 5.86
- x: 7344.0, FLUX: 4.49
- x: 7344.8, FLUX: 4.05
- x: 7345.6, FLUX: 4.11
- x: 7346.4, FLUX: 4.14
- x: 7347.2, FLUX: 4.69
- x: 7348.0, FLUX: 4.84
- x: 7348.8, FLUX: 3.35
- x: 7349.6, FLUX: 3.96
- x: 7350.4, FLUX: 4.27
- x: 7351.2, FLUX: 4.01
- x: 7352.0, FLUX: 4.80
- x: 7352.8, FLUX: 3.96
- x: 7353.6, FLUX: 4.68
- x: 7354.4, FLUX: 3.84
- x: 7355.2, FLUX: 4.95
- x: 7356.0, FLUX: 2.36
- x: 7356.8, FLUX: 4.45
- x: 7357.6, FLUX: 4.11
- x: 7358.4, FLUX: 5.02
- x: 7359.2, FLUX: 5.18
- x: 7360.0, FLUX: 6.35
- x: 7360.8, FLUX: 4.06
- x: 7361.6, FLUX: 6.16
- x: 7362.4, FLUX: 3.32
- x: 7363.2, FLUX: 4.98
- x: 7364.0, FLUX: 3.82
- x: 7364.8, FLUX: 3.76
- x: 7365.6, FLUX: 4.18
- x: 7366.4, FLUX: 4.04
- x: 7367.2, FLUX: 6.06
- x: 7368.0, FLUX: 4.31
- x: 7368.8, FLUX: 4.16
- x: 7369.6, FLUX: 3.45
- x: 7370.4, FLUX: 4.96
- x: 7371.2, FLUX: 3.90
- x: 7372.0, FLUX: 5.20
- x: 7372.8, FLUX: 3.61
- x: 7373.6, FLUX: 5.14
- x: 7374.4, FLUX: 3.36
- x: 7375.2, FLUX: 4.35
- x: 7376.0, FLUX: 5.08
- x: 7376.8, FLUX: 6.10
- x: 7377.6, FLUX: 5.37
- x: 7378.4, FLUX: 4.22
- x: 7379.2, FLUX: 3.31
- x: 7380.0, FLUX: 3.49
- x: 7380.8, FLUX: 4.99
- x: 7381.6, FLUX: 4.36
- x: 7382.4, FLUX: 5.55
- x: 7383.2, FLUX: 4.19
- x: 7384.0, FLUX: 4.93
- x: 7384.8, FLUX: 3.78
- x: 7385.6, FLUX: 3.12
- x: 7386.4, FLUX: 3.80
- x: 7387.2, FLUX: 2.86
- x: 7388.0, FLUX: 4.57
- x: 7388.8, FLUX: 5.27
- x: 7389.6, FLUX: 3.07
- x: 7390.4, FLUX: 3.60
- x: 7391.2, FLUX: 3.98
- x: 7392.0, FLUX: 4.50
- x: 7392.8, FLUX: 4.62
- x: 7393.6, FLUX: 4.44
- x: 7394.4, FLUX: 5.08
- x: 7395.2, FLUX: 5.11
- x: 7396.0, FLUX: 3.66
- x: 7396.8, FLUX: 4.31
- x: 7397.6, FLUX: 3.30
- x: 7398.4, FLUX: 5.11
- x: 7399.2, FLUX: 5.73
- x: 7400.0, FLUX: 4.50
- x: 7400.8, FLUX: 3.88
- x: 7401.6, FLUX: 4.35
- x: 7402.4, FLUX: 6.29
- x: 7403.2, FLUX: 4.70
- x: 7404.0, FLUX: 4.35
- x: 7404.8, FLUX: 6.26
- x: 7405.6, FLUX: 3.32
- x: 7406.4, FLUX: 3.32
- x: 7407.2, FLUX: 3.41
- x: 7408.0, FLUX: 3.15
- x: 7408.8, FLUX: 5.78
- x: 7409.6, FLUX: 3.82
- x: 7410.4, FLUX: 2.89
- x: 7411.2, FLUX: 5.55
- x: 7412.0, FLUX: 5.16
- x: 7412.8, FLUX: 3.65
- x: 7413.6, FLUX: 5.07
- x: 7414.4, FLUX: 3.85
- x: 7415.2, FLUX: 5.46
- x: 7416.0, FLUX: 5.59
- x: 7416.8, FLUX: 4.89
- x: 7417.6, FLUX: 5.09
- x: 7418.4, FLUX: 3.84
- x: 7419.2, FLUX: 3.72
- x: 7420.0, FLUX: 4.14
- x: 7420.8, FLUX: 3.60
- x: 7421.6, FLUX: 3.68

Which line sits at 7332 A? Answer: [N II]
